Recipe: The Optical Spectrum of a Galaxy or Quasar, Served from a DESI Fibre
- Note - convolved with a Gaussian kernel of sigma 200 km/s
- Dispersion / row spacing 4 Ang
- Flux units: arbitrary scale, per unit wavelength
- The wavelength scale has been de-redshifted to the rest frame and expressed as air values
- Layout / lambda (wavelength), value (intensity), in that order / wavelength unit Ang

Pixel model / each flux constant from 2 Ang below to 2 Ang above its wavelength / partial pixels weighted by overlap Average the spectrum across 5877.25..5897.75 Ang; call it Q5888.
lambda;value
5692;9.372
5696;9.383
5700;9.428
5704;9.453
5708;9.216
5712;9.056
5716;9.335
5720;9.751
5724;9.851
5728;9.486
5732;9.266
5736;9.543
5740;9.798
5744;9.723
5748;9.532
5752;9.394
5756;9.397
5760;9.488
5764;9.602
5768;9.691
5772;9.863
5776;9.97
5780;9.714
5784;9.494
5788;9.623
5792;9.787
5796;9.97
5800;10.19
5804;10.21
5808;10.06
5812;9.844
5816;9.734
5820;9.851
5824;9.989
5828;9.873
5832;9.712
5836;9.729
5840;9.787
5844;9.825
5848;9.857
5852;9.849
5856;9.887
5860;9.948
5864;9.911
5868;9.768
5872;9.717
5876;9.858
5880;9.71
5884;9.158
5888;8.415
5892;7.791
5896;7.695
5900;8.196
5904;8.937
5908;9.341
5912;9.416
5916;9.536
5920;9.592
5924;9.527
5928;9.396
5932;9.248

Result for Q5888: 8.61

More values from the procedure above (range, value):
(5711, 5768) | 9.53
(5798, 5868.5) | 9.89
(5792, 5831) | 9.95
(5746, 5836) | 9.77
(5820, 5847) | 9.82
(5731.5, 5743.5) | 9.59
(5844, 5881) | 9.84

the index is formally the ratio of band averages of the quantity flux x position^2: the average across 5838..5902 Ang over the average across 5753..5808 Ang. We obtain 0.98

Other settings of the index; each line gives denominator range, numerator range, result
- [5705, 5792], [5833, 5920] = 1.02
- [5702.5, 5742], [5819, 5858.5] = 1.08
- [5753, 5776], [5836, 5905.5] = 1.00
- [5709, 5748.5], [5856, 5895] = 1.03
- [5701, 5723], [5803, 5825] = 1.10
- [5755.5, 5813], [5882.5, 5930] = 0.95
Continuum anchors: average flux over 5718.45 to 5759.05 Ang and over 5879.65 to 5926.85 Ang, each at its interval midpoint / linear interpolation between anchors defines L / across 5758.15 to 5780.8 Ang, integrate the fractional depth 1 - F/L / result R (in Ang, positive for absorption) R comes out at -0.7 Ang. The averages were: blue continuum 9.57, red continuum 8.92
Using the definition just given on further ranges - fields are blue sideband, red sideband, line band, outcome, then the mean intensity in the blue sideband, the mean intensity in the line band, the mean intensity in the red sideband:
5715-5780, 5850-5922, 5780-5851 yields -3.09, 9.61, 9.85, 9.26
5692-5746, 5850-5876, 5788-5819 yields -0.80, 9.48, 9.94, 9.85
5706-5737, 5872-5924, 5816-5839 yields -1.59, 9.43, 9.82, 9.02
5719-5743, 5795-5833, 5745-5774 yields 0.47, 9.61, 9.57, 9.95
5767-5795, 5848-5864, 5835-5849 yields 0.09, 9.74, 9.8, 9.89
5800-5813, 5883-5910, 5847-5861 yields -0.98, 10.1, 9.88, 8.48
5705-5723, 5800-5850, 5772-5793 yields -0.08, 9.37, 9.73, 9.89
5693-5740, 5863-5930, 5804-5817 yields -0.90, 9.45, 9.94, 9.16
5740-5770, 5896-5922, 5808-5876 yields -4.11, 9.56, 9.84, 9.06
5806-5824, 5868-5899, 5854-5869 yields -1.05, 9.89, 9.89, 8.94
